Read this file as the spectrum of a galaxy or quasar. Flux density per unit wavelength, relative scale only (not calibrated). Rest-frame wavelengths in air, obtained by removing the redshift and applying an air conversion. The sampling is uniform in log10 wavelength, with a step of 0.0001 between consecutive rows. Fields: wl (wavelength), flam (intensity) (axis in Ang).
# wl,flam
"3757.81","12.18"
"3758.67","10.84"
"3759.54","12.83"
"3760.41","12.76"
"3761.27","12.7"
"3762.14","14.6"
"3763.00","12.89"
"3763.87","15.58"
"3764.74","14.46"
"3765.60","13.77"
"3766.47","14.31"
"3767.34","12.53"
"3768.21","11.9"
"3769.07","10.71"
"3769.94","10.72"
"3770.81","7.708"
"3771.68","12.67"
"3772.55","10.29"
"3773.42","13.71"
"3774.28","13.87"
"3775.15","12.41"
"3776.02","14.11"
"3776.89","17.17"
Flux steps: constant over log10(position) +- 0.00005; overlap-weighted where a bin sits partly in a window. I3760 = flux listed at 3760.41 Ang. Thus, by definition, 12.76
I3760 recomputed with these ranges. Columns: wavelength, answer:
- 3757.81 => 12.18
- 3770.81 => 7.708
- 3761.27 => 12.7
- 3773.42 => 13.71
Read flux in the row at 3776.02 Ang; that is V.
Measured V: 14.11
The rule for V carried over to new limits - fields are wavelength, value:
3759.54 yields 12.83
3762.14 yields 14.6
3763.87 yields 15.58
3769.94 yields 10.72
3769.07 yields 10.71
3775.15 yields 12.41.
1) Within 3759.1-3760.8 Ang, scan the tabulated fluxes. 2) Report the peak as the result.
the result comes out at 12.83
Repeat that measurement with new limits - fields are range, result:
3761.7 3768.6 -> 15.58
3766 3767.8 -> 14.31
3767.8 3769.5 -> 11.9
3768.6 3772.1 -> 12.67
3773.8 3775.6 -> 13.87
